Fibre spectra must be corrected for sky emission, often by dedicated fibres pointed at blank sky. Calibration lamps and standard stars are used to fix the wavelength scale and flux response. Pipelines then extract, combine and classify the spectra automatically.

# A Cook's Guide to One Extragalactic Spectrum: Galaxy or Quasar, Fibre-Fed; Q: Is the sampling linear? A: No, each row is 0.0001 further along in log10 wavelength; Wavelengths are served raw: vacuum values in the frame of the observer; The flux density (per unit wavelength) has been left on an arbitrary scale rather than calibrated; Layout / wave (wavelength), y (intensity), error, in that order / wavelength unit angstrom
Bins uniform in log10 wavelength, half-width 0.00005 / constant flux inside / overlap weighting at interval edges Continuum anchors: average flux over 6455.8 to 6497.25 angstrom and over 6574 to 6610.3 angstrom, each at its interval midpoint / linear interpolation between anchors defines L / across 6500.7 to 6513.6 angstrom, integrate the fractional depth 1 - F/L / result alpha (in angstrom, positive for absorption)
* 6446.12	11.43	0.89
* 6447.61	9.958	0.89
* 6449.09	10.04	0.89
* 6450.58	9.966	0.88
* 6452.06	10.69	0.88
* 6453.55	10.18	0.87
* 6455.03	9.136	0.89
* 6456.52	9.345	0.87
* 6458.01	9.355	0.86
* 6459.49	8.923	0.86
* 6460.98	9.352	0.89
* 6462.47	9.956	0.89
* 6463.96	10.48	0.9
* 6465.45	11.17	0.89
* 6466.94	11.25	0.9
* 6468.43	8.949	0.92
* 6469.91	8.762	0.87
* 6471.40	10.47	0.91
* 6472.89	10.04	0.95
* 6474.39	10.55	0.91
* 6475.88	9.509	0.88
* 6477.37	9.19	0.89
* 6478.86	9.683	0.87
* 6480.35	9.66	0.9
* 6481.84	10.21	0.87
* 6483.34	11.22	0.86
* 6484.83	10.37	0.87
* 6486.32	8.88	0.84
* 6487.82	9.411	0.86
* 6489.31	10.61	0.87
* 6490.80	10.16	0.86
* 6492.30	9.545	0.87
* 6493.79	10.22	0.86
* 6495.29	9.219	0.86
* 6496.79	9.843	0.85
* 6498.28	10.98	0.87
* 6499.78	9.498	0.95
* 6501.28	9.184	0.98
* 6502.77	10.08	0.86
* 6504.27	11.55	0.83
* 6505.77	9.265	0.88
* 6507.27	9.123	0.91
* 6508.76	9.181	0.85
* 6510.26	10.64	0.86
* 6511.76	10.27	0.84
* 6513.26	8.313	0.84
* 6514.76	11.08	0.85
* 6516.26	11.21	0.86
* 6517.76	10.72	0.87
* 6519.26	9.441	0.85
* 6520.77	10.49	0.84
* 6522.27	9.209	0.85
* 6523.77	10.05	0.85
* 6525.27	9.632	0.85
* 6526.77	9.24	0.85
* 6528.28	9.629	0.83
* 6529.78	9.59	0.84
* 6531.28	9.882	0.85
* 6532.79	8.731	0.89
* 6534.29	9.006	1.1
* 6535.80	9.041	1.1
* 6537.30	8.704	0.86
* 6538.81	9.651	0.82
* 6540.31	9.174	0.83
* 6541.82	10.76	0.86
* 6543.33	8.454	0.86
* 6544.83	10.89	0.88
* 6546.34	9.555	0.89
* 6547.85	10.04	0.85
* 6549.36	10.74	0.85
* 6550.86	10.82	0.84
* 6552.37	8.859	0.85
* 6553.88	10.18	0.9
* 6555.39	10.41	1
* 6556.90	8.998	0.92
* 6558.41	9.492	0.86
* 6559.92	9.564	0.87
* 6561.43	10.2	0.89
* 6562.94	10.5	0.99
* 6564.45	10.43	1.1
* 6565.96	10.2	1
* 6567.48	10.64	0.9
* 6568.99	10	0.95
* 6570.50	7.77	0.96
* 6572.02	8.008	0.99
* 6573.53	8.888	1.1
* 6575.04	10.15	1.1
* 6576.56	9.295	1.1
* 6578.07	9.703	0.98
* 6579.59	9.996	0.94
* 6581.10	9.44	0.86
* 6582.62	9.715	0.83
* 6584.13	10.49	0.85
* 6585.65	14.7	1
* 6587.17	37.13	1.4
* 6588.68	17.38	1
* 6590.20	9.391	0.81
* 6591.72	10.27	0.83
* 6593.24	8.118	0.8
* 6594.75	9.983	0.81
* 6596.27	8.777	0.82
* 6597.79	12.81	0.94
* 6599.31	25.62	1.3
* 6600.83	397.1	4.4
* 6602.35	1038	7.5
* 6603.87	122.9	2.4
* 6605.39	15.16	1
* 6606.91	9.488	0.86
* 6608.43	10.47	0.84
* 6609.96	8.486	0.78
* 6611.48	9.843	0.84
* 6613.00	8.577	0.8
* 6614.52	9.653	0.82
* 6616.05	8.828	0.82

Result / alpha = 8.3 angstrom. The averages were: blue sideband 9.87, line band 9.79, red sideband 76.4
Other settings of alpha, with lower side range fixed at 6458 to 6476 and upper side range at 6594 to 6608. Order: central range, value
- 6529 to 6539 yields 9.0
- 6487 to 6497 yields 7.6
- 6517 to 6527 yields 8.8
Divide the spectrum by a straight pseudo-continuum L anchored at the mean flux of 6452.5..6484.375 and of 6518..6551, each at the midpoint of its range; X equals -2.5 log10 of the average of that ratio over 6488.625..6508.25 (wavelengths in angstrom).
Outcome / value -0.02 mag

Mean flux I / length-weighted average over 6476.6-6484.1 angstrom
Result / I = 10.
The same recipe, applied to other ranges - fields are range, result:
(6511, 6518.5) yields 10.3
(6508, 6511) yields 9.93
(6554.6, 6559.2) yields 9.64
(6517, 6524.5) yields 9.98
